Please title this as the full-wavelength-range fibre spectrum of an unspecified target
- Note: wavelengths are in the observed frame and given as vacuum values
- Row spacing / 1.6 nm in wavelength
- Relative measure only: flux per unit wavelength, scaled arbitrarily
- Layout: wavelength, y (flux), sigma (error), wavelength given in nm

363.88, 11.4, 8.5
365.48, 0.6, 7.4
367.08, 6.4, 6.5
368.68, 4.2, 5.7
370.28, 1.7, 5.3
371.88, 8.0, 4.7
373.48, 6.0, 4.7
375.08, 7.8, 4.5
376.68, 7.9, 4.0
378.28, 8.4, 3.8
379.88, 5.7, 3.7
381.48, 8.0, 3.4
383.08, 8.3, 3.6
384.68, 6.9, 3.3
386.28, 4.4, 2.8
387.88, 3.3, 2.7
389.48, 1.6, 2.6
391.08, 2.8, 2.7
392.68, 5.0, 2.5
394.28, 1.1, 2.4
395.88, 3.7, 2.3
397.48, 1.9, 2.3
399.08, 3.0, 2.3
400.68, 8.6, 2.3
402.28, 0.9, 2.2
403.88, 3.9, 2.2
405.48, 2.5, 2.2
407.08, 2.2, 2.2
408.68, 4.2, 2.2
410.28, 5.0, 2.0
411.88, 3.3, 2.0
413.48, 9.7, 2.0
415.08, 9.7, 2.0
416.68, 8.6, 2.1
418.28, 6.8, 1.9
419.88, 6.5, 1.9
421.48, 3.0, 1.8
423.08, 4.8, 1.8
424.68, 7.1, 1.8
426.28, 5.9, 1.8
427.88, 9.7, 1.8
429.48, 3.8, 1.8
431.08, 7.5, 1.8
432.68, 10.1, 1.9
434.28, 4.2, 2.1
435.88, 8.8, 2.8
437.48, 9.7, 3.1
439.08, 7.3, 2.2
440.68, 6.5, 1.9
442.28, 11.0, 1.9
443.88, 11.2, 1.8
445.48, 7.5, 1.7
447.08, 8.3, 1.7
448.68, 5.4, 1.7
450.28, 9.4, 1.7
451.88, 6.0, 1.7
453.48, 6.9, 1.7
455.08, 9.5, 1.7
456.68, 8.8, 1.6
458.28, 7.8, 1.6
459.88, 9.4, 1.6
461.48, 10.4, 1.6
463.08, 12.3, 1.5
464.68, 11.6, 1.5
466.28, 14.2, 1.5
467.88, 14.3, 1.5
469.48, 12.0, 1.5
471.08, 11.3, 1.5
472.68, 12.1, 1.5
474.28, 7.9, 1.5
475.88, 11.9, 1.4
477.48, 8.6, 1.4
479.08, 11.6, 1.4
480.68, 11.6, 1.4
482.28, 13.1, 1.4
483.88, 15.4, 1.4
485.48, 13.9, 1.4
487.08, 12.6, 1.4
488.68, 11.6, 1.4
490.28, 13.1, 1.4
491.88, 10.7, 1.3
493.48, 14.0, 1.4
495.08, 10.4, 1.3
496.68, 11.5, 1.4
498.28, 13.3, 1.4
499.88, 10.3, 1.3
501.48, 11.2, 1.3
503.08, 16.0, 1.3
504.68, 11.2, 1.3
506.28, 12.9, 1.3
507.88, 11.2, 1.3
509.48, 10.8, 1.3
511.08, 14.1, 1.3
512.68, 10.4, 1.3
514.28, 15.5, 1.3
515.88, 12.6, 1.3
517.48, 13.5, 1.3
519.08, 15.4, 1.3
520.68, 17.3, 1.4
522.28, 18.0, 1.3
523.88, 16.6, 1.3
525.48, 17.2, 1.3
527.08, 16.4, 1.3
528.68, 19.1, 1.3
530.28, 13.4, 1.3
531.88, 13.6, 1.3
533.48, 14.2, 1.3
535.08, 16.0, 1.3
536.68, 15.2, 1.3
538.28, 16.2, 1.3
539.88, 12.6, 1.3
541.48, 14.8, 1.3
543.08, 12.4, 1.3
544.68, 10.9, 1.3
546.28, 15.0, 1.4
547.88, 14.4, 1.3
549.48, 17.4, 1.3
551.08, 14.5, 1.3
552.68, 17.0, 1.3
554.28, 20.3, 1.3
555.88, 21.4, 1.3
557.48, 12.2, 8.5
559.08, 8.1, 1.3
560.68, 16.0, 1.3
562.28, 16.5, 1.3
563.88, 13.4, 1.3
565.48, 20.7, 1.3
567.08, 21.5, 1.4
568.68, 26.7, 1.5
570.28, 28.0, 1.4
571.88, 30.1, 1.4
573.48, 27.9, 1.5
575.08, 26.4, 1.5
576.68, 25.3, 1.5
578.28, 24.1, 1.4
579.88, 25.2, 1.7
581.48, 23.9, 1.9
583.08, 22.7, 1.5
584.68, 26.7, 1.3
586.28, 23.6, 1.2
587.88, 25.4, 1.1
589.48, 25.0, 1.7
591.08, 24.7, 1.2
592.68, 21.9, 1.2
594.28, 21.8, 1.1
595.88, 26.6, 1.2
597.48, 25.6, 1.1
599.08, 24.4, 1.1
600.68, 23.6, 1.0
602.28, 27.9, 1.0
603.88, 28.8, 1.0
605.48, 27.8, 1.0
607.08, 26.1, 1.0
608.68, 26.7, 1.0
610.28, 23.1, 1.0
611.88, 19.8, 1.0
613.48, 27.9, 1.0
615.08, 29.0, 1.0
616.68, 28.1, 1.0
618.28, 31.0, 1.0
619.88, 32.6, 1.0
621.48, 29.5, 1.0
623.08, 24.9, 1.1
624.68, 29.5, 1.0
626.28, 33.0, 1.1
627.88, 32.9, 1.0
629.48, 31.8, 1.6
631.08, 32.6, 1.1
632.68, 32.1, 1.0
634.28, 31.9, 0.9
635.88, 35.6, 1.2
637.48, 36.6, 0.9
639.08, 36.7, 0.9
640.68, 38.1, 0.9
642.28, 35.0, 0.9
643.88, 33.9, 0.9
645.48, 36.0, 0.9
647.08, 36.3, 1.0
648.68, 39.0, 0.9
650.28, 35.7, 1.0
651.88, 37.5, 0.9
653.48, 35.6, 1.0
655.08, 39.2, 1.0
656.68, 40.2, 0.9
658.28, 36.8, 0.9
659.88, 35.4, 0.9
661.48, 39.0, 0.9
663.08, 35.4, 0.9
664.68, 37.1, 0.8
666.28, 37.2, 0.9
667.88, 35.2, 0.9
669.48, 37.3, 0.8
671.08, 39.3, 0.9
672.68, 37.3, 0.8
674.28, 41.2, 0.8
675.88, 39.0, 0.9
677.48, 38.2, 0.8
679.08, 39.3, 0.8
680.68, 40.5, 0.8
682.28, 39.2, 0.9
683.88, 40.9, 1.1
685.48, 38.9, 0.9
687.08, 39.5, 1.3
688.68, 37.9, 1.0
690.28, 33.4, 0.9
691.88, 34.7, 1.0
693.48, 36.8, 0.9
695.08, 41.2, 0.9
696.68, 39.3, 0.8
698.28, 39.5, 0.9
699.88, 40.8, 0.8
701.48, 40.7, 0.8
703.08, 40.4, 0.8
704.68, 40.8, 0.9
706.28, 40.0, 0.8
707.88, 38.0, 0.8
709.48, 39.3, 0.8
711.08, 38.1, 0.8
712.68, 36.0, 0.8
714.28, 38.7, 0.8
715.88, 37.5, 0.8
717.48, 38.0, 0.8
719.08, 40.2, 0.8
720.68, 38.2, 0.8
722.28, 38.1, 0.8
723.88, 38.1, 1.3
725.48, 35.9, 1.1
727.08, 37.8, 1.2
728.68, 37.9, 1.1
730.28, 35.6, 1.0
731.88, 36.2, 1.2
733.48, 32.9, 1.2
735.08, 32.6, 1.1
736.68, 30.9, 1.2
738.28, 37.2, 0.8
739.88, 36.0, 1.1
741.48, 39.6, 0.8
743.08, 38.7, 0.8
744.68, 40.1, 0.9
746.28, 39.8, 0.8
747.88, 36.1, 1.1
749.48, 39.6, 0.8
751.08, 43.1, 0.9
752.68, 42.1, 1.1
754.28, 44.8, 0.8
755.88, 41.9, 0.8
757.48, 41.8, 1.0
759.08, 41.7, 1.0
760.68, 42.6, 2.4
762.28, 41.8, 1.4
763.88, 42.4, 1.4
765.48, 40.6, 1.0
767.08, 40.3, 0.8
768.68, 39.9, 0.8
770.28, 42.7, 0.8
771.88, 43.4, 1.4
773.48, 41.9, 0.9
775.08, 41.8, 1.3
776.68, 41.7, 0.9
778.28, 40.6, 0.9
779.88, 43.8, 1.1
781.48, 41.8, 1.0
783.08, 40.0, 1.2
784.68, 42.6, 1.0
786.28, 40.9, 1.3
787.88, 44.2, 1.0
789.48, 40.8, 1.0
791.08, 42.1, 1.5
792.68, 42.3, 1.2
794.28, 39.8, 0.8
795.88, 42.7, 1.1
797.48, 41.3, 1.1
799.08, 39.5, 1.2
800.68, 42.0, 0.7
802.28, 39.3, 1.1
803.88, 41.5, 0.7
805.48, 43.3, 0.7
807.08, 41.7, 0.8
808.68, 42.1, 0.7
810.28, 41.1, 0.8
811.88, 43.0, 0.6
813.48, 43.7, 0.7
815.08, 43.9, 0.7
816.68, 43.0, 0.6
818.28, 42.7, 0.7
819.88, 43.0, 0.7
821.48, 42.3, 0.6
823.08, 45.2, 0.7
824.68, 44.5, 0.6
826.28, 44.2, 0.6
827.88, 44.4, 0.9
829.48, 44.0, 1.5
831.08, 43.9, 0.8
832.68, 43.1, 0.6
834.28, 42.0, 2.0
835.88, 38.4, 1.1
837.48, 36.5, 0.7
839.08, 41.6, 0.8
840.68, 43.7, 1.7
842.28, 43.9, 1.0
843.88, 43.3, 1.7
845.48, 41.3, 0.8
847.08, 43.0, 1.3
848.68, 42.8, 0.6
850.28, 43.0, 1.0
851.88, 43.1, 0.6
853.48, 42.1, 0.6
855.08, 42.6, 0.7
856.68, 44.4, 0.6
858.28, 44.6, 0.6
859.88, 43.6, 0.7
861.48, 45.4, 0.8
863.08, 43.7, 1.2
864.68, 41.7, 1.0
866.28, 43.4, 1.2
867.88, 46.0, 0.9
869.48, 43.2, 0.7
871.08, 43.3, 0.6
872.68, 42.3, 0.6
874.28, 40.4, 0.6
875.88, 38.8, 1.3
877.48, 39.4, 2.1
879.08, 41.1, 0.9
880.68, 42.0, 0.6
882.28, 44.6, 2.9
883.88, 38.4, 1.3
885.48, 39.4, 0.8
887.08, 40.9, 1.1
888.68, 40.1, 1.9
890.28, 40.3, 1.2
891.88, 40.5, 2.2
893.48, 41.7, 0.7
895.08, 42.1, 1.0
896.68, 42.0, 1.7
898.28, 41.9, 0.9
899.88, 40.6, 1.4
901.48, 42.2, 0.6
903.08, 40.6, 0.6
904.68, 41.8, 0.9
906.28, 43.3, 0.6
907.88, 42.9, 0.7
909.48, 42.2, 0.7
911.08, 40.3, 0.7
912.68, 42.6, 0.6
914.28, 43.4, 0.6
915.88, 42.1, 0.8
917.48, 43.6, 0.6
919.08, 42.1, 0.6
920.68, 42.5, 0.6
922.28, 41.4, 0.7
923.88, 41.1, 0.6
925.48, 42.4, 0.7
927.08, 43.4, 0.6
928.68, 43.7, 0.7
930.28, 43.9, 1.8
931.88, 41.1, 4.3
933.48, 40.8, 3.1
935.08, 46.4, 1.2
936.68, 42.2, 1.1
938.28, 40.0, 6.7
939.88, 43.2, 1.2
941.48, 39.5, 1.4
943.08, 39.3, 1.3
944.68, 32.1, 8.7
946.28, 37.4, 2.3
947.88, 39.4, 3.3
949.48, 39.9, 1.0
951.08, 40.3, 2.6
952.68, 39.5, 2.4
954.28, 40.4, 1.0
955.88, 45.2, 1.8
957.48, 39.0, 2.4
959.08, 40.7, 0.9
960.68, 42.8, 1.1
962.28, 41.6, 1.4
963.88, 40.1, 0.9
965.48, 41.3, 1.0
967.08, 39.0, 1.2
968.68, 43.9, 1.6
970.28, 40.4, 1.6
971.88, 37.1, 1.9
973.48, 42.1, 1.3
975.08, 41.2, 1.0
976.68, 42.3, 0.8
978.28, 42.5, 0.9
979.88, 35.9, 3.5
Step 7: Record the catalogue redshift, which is 0.42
